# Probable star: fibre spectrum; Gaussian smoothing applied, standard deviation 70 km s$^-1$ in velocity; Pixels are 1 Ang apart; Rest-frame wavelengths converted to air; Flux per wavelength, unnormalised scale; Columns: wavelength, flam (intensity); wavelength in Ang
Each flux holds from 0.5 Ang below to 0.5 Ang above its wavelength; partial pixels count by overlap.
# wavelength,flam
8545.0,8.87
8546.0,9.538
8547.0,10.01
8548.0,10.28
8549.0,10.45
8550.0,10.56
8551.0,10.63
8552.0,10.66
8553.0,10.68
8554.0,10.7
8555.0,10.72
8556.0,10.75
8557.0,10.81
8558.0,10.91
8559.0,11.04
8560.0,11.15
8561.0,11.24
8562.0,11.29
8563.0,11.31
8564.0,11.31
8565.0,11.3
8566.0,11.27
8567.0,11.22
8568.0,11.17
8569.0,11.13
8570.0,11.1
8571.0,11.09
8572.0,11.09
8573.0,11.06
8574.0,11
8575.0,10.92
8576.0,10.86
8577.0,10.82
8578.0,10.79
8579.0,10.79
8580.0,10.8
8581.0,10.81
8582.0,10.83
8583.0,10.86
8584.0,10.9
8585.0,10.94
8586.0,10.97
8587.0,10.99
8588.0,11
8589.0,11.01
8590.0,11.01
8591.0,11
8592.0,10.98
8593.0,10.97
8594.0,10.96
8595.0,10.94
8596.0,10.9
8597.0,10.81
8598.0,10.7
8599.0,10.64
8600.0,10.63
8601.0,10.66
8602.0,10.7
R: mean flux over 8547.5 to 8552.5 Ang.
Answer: 10.5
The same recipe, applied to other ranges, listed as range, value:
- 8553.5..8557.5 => 10.7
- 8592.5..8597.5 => 10.9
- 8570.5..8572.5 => 11.1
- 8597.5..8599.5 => 10.7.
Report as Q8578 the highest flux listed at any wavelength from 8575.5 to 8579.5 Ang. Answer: 10.86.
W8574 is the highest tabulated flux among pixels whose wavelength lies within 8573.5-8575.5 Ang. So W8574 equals 11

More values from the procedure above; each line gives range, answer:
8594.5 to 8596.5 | 10.94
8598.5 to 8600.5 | 10.64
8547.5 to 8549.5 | 10.45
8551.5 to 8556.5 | 10.75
